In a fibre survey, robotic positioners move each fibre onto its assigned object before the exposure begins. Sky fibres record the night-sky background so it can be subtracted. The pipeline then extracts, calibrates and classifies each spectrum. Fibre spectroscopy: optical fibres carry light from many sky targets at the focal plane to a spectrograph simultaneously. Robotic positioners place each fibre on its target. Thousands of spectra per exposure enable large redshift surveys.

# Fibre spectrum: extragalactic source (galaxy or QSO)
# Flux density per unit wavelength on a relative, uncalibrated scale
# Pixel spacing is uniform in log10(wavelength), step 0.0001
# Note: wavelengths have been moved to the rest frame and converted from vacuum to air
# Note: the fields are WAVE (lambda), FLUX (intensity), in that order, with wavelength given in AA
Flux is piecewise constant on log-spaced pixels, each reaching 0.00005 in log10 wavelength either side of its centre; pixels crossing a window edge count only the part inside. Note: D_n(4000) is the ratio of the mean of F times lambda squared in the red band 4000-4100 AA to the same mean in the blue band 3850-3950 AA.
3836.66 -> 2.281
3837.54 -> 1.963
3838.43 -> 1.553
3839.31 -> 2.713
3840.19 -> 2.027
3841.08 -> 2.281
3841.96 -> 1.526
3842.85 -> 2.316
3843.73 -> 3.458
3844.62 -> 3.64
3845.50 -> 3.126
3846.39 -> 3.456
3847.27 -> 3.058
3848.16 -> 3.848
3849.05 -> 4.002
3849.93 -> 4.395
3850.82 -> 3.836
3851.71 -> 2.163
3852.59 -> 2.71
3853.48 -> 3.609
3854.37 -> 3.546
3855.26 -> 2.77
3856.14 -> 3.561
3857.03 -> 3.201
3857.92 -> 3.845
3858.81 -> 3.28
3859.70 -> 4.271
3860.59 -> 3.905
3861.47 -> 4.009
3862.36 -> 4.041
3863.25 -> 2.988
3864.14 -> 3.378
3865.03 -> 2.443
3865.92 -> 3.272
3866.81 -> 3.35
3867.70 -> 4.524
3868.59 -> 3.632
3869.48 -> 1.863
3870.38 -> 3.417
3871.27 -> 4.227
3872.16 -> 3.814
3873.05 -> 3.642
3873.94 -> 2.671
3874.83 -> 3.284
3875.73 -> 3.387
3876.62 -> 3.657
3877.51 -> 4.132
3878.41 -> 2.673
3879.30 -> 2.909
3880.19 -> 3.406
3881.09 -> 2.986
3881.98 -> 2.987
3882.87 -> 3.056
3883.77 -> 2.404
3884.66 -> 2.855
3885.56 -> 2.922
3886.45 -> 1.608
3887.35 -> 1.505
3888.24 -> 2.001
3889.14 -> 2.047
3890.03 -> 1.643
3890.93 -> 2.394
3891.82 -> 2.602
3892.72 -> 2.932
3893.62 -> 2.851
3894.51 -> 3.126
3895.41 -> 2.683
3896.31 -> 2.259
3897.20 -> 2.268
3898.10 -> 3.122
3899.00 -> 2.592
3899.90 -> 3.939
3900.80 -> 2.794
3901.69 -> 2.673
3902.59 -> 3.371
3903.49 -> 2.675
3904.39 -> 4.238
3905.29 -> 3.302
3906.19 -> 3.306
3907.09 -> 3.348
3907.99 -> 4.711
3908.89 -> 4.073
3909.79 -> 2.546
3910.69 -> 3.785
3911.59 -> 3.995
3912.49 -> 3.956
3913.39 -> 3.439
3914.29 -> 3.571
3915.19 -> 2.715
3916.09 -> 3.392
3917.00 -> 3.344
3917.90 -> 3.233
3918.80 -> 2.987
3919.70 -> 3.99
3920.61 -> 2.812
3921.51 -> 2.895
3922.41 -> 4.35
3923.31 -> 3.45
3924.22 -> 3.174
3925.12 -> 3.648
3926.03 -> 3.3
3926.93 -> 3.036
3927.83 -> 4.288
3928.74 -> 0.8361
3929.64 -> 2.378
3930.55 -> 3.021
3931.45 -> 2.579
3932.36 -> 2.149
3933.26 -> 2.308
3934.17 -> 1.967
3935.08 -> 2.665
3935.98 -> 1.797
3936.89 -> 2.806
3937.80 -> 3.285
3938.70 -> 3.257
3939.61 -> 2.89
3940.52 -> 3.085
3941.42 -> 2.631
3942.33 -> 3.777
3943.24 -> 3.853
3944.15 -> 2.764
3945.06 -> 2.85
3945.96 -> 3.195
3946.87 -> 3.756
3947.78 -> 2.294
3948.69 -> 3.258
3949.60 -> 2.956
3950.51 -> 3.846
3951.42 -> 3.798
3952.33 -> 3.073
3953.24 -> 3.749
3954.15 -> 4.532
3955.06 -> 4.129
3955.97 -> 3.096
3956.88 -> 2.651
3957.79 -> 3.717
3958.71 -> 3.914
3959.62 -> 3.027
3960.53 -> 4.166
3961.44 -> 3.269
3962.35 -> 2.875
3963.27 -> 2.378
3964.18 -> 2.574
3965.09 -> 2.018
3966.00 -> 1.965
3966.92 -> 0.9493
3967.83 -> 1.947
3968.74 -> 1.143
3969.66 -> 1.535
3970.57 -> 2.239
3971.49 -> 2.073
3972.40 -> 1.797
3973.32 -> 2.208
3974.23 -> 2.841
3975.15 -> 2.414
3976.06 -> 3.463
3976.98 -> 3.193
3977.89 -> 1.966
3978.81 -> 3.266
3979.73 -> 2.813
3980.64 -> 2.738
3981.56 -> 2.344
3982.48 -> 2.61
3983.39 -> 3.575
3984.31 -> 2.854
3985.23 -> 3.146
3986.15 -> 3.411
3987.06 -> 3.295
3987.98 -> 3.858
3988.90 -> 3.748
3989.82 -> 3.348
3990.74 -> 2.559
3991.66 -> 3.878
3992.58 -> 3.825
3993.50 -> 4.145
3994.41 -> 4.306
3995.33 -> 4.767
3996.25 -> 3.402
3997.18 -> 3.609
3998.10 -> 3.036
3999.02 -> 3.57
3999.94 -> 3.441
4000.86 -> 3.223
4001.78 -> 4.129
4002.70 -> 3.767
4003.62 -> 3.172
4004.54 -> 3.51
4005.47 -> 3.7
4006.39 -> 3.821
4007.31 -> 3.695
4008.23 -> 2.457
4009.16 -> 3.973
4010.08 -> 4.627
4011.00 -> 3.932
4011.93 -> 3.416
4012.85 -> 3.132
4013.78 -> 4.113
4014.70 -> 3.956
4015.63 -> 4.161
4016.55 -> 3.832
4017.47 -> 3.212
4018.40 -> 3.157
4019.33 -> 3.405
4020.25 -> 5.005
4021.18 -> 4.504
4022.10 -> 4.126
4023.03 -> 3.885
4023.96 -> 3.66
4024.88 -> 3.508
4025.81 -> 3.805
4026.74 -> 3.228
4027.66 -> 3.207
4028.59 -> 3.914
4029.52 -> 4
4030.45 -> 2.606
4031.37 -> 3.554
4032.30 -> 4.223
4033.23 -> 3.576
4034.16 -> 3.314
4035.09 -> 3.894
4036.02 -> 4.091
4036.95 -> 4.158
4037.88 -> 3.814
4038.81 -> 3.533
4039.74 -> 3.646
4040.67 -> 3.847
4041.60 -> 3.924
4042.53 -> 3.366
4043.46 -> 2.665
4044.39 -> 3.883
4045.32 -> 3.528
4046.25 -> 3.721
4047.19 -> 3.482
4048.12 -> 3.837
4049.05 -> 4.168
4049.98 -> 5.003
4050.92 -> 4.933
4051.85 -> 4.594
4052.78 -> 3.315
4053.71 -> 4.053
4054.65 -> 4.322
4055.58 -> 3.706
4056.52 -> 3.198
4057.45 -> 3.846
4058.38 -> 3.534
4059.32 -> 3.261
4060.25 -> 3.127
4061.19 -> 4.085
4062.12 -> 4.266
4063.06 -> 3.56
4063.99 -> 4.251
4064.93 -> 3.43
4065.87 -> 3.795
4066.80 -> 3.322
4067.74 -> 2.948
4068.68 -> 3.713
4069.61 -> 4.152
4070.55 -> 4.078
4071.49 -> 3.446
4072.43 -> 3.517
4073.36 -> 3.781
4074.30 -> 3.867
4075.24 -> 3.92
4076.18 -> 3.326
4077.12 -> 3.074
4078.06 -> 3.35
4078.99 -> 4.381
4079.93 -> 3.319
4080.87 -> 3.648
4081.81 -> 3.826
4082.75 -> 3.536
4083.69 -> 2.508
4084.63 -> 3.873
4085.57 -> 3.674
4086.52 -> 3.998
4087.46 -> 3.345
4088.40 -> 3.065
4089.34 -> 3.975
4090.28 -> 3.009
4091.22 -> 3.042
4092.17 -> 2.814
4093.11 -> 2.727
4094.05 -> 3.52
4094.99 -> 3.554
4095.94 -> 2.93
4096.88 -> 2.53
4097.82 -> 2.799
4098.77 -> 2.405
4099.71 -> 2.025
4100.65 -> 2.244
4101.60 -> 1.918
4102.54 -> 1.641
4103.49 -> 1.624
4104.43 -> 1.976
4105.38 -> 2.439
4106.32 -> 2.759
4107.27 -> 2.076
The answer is 1.25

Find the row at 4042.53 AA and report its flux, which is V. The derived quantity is 3.366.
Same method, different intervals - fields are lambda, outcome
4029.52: 4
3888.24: 2.001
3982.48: 2.61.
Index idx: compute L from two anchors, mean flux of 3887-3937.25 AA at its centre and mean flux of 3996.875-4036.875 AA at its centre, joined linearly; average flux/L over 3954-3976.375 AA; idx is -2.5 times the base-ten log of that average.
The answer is 0.25 mag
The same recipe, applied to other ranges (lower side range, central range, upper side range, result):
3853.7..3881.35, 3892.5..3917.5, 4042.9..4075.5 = 0.08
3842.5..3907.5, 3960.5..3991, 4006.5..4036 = 0.32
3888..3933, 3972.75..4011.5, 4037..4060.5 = 0.04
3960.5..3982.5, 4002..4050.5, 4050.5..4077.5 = -0.17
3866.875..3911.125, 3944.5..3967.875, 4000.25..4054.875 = 0.10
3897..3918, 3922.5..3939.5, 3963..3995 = 0.13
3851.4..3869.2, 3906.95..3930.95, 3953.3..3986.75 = -0.09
